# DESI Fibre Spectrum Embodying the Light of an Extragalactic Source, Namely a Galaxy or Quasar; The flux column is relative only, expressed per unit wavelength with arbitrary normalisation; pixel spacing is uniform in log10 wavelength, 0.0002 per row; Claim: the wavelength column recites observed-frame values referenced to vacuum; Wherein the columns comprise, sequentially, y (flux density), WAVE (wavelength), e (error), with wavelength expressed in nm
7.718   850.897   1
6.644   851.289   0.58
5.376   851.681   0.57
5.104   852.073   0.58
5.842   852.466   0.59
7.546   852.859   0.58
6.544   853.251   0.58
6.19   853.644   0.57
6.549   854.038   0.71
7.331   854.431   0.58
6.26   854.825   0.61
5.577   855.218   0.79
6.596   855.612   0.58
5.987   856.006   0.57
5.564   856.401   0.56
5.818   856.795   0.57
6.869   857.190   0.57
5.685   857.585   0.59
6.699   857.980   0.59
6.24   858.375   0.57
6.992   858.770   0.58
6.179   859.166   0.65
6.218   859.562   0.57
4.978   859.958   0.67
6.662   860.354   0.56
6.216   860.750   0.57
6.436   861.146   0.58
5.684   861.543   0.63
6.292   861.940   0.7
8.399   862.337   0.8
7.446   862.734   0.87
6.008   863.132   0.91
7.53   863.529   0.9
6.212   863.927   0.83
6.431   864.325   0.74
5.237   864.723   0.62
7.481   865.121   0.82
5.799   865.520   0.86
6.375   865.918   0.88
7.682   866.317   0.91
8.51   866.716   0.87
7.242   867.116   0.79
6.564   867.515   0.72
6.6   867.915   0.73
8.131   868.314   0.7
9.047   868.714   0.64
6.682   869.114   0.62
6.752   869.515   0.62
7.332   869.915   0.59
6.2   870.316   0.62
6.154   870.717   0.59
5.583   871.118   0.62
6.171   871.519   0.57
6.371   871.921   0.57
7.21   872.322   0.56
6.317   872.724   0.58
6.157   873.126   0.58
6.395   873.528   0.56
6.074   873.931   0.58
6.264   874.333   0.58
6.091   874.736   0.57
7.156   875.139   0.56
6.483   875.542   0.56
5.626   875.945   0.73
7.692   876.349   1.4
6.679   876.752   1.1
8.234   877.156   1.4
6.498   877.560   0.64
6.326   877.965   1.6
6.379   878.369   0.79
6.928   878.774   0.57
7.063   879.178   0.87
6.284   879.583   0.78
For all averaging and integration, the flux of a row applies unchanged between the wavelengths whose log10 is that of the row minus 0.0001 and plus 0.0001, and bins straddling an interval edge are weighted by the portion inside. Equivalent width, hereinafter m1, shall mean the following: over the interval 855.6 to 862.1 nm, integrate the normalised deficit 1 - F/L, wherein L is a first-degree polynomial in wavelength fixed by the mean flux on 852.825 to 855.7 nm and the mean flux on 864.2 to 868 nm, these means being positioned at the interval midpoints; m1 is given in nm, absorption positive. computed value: 0.45 nm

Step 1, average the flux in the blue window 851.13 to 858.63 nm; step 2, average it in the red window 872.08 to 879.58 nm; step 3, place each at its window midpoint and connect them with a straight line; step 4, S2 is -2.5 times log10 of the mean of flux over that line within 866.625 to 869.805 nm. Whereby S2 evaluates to -0.143 mag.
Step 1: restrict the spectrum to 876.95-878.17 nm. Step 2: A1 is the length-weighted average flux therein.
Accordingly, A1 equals 7.01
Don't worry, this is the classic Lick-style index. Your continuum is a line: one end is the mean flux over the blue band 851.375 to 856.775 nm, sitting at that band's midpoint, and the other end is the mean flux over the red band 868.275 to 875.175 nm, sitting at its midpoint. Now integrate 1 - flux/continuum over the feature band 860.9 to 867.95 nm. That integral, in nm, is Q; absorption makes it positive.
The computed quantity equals -0.36 nm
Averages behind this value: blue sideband 6.19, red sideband 6.62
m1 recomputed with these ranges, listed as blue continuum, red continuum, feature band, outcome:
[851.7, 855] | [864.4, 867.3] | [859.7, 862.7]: 0.115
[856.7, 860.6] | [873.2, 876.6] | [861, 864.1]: -0.228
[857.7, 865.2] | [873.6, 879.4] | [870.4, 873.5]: 0.153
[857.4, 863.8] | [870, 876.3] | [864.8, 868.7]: -0.472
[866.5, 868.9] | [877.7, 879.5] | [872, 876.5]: 0.365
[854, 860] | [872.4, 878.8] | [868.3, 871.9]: -0.179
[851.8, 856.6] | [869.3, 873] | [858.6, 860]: 0.024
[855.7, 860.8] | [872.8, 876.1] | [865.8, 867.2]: -0.292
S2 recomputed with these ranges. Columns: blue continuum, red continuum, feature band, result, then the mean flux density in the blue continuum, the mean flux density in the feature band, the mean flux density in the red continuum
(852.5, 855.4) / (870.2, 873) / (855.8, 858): 0.076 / 6.54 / 6.06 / 6.29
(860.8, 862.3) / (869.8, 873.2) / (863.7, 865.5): 0.014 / 6.39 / 6.3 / 6.37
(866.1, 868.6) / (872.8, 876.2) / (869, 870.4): 0.050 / 7.5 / 6.79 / 6.3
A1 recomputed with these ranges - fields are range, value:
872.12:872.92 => 6.77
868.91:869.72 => 6.73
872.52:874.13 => 6.24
